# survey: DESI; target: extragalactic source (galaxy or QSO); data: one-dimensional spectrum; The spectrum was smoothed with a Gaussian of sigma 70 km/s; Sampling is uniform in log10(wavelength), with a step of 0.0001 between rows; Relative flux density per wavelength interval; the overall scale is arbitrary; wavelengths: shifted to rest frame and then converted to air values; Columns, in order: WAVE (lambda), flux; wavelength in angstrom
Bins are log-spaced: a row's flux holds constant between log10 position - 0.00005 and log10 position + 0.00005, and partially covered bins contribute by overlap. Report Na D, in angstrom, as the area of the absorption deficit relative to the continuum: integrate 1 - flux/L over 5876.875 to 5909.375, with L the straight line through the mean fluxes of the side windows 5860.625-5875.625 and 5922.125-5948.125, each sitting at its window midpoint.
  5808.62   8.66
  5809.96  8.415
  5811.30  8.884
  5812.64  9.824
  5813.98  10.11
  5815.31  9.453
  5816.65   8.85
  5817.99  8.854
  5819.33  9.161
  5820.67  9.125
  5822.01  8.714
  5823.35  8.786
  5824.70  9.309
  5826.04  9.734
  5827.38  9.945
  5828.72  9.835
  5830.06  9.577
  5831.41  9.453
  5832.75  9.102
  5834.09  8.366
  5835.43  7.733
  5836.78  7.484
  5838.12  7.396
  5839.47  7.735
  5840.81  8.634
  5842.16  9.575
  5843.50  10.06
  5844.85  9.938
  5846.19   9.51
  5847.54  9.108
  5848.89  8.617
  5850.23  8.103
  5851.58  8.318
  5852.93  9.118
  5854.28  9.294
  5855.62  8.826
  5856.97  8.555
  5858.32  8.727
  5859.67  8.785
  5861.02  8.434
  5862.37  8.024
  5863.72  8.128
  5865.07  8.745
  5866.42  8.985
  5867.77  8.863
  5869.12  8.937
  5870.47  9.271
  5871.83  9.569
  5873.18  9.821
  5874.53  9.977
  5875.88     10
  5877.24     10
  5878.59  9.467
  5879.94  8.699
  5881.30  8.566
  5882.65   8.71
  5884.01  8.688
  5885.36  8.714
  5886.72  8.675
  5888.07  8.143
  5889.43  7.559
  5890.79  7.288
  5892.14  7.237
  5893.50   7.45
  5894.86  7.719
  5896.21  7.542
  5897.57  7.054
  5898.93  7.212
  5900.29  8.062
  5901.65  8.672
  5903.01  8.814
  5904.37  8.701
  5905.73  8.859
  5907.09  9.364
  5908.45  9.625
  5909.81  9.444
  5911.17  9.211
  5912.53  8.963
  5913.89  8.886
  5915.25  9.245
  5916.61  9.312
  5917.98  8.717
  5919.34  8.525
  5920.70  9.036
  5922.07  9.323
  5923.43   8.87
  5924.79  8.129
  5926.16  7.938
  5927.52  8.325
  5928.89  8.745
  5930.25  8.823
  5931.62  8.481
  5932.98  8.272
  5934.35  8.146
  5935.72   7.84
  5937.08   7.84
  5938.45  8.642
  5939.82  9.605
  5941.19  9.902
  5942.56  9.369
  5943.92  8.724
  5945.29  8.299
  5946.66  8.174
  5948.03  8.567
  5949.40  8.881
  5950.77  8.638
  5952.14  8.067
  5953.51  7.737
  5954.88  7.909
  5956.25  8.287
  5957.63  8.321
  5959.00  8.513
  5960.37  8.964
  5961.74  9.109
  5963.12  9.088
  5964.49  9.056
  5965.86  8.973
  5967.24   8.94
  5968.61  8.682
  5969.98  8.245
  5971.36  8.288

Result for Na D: 1.8 angstrom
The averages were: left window 9.02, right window 8.58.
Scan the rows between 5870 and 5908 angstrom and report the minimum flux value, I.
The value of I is 7.054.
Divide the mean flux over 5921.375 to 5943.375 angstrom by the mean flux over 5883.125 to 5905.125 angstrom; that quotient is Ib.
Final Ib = 1.1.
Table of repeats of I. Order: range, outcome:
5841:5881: 8.024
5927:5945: 7.84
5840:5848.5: 8.634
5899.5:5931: 7.938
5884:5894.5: 7.237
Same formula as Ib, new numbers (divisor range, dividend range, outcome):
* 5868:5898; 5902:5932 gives 1.03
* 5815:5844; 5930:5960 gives 0.95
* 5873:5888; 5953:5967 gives 0.94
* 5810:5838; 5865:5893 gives 0.98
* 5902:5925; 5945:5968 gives 0.95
